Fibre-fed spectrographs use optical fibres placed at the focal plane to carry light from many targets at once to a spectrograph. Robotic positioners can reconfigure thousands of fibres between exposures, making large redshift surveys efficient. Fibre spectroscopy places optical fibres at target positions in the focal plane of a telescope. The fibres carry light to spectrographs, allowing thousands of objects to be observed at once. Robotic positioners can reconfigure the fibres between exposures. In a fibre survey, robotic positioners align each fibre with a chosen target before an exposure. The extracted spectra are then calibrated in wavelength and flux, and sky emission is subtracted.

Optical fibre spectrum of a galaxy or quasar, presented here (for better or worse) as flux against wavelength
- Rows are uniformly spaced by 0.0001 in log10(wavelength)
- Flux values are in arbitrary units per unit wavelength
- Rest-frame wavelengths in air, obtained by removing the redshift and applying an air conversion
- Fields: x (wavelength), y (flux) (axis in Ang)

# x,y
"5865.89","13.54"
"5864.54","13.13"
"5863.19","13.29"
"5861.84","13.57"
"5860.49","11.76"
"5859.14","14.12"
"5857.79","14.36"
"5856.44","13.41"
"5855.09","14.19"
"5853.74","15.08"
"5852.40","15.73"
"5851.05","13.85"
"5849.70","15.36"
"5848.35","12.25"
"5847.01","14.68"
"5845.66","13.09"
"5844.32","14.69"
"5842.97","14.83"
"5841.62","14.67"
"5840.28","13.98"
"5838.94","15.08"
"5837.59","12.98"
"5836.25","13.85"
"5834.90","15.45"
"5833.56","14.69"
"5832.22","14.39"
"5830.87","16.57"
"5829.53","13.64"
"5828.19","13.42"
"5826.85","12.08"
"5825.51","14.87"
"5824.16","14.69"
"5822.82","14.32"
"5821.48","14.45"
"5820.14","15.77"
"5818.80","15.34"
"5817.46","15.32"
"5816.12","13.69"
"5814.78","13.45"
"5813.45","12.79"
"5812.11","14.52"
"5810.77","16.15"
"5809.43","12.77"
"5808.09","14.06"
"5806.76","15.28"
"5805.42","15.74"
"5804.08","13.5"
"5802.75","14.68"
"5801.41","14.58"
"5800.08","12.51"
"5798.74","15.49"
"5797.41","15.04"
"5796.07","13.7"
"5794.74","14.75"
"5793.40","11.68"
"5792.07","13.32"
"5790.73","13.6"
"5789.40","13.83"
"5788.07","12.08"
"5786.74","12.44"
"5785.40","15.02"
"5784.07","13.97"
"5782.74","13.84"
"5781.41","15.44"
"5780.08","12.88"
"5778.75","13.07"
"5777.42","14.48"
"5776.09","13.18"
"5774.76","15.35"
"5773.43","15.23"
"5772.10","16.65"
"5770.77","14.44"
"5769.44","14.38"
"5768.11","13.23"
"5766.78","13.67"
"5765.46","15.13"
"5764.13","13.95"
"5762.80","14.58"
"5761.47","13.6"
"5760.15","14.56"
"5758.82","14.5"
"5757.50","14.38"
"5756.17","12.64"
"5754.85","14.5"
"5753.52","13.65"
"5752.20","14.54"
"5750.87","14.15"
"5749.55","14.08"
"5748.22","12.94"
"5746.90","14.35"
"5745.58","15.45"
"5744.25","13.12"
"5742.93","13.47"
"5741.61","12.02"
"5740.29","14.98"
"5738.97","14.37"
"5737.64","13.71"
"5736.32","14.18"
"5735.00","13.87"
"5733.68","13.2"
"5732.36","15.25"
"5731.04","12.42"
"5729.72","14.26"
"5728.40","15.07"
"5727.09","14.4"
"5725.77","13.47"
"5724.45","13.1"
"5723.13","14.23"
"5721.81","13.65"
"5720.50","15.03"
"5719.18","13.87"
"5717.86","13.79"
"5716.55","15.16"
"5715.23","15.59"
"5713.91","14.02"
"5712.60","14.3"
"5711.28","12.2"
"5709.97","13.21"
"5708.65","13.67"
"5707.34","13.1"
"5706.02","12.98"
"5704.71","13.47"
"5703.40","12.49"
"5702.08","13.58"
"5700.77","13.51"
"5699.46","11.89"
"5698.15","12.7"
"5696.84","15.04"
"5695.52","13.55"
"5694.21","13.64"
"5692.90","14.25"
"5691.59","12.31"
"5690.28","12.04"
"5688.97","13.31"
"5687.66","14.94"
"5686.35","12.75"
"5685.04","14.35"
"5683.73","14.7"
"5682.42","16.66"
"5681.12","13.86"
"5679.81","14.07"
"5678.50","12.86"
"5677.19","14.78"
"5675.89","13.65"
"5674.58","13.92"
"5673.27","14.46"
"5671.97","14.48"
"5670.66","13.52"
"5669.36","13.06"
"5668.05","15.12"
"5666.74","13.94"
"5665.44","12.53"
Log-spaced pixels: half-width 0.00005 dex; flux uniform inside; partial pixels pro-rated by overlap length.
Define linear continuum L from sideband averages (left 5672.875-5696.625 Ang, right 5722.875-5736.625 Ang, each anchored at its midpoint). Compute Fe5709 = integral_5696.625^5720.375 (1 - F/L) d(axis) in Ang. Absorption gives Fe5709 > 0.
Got 0.56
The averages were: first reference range 13.9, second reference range 13.9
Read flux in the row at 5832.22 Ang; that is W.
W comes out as 14.39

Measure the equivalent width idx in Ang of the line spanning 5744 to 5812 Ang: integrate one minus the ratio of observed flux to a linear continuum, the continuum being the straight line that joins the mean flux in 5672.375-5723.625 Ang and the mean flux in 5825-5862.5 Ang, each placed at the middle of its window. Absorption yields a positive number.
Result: -0.67 Ang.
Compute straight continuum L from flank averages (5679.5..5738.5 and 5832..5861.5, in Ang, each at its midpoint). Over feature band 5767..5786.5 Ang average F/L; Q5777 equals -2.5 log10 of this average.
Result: -0.024 mag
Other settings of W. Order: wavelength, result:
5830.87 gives 16.57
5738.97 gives 14.37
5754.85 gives 14.5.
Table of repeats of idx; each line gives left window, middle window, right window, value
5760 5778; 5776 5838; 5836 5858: 1.0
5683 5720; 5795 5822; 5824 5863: -0.8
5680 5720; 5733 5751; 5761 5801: 0.0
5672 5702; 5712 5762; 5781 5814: -0.5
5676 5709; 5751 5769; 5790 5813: -0.1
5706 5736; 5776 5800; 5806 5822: 1.0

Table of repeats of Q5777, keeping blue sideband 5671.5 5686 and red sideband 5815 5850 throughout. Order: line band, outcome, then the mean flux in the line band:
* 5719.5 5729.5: 0.015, 14.1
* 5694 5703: 0.074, 13.4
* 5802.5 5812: -0.017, 14.6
